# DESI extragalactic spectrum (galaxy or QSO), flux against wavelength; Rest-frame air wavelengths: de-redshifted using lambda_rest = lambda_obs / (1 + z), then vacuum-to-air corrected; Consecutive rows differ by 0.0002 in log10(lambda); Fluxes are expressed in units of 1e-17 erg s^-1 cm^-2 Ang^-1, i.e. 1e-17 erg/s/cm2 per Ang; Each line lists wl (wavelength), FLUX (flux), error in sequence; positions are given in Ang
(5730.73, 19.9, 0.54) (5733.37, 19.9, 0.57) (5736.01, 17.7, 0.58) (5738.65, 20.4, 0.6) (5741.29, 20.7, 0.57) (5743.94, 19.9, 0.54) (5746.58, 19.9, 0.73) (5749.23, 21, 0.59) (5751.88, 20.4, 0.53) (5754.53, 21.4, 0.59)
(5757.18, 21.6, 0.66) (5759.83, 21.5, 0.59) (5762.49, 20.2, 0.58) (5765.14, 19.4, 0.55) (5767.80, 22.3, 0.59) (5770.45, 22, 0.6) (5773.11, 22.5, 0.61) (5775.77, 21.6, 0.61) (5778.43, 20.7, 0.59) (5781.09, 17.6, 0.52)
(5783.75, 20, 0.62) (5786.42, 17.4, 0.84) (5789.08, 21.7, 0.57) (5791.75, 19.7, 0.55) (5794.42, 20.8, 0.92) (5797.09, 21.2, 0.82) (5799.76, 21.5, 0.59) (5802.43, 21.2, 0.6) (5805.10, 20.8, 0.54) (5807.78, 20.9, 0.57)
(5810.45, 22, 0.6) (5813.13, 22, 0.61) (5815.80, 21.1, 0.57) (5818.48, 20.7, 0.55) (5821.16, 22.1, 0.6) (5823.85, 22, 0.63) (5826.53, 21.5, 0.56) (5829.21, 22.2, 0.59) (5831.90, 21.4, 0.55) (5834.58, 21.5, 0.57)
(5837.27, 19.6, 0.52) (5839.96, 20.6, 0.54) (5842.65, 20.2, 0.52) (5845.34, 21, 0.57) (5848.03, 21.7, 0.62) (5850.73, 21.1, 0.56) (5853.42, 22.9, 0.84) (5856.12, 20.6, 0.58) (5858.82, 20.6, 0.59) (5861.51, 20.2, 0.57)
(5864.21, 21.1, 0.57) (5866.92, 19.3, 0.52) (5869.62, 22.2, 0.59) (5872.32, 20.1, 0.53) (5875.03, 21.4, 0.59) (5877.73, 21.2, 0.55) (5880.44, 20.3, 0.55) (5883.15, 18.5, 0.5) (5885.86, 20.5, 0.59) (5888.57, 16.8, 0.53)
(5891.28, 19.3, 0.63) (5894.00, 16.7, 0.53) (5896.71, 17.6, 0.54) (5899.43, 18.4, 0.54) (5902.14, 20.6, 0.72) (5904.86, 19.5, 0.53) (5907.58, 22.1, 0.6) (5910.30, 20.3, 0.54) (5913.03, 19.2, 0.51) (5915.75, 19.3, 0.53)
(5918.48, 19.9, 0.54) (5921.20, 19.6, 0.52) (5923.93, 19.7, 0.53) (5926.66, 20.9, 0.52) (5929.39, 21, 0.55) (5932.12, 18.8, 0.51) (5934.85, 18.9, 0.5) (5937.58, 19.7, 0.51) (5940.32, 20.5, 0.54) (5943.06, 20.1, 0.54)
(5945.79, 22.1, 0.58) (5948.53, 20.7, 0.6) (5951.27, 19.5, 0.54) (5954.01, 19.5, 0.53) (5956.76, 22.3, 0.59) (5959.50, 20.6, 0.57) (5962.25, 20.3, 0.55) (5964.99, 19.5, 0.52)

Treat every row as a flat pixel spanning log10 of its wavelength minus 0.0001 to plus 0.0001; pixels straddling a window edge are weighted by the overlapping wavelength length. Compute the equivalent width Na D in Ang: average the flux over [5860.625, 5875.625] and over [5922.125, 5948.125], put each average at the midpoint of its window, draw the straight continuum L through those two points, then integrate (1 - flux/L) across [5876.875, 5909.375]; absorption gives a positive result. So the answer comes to 1.95 Ang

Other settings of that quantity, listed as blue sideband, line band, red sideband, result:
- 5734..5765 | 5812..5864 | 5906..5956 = -2.4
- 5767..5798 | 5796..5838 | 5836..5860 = -1.2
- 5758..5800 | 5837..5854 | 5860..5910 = -0.8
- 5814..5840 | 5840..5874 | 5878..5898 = -1.5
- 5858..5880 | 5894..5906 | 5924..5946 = 1.0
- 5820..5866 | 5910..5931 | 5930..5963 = 0.5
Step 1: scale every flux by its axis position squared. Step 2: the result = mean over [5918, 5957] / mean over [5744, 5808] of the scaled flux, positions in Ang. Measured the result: 1.03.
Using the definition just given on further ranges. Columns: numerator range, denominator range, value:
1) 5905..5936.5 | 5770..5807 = 1.01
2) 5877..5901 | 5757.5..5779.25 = 0.92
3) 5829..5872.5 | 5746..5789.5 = 1.04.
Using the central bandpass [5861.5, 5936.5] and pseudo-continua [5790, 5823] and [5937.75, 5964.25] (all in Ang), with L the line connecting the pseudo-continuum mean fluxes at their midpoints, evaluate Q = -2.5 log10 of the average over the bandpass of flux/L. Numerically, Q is 0.05 mag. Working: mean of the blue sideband 21.2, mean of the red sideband 20.6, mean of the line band 19.8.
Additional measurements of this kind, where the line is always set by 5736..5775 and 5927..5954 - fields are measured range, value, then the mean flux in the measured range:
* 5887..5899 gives 0.15 mag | 17.7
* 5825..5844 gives -0.02 mag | 21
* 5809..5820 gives -0.04 mag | 21.5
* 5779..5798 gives 0.05 mag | 19.8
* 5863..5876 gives -0.02 mag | 20.8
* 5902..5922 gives 0.01 mag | 20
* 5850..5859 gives -0.05 mag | 21.4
